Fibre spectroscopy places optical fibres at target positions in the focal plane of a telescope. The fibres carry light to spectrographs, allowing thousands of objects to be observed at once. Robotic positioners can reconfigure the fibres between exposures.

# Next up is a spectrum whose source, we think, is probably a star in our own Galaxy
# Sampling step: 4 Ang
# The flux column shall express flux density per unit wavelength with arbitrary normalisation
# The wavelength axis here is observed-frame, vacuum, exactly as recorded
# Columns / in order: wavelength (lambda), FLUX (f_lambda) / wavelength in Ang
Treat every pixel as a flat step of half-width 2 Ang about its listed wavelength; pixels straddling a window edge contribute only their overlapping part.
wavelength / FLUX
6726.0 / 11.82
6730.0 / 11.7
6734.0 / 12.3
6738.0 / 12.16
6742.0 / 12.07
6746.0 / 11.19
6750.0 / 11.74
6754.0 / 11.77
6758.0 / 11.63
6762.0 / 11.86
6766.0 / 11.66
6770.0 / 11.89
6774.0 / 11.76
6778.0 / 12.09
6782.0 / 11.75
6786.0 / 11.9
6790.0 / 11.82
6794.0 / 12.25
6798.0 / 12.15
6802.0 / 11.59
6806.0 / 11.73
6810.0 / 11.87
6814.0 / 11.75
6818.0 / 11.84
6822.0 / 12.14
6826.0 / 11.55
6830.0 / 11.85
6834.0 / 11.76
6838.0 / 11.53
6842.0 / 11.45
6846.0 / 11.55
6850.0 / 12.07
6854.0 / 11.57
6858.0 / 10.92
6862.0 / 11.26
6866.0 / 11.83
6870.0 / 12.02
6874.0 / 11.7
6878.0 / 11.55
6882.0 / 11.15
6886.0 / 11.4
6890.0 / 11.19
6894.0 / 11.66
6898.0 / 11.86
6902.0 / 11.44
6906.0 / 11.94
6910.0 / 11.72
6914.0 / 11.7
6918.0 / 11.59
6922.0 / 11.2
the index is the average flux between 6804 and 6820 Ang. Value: 11.8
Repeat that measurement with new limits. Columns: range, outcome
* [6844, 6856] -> 11.7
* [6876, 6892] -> 11.3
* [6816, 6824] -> 12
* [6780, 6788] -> 11.8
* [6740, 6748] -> 11.6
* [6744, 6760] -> 11.6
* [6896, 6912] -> 11.7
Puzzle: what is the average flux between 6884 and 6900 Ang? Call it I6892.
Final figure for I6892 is 11.5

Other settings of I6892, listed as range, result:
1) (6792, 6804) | 12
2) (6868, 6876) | 11.9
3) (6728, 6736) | 12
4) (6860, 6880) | 11.7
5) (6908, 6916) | 11.7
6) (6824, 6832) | 11.7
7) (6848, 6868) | 11.5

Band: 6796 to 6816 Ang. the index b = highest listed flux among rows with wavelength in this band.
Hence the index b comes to 12.15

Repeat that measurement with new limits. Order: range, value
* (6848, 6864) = 12.07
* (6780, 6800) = 12.25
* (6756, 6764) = 11.86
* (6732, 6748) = 12.3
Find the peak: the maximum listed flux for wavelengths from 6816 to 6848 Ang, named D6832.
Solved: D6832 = 12.14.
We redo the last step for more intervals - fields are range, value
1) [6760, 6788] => 12.09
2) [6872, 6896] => 11.7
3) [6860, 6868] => 11.83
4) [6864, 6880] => 12.02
